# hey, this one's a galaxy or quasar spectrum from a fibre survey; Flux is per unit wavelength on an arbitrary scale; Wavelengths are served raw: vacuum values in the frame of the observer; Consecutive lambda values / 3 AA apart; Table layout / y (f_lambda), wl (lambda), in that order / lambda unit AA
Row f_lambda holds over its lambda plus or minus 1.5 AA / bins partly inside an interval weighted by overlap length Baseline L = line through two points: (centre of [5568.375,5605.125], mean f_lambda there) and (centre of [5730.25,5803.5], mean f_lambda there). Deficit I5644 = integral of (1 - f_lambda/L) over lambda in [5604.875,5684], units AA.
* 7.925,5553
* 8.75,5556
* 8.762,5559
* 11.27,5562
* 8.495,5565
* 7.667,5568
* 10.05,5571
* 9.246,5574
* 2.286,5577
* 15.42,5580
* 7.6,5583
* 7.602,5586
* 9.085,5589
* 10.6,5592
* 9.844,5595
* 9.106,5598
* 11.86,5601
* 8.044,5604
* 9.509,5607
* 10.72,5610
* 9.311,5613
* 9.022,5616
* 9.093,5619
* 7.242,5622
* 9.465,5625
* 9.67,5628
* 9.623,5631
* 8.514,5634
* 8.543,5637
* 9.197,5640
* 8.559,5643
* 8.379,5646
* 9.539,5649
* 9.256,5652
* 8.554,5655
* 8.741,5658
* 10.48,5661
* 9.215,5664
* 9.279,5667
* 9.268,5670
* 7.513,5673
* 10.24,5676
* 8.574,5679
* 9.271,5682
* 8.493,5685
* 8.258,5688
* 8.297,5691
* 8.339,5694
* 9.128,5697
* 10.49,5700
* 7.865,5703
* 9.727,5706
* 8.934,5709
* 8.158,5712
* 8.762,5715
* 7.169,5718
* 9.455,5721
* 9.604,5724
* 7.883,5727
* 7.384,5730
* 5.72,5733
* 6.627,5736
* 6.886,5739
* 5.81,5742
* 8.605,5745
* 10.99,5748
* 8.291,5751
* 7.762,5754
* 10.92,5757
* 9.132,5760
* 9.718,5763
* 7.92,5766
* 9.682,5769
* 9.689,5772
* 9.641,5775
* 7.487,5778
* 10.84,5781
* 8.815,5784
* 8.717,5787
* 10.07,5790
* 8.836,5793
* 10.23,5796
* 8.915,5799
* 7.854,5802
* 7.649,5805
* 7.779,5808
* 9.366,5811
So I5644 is -0.5 AA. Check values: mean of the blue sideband 9.19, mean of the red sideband 8.69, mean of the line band 9.09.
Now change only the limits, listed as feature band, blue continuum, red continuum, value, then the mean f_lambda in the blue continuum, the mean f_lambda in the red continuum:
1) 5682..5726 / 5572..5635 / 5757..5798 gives 2.43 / 9.2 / 9.35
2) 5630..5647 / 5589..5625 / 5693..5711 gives 1.00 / 9.47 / 9.08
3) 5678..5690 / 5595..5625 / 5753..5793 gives 0.87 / 9.36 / 9.26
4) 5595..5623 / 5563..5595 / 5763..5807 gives -1.49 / 8.89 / 9.03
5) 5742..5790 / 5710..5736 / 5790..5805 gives -3.45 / 7.95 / 8.94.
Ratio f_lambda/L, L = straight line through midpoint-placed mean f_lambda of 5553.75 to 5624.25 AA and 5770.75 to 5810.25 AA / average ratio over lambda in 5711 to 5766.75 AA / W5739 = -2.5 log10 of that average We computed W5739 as 0.09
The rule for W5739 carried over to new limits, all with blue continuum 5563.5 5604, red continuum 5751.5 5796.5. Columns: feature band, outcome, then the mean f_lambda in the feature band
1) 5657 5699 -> 0.03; 8.96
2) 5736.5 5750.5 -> 0.16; 7.99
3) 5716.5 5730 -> 0.10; 8.4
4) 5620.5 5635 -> 0.03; 8.92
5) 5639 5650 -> 0.03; 8.88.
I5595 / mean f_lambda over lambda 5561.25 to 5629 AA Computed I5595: 9.2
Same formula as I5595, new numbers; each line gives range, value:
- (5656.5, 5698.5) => 8.94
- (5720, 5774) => 8.45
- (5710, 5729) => 8.49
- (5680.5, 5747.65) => 8.27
